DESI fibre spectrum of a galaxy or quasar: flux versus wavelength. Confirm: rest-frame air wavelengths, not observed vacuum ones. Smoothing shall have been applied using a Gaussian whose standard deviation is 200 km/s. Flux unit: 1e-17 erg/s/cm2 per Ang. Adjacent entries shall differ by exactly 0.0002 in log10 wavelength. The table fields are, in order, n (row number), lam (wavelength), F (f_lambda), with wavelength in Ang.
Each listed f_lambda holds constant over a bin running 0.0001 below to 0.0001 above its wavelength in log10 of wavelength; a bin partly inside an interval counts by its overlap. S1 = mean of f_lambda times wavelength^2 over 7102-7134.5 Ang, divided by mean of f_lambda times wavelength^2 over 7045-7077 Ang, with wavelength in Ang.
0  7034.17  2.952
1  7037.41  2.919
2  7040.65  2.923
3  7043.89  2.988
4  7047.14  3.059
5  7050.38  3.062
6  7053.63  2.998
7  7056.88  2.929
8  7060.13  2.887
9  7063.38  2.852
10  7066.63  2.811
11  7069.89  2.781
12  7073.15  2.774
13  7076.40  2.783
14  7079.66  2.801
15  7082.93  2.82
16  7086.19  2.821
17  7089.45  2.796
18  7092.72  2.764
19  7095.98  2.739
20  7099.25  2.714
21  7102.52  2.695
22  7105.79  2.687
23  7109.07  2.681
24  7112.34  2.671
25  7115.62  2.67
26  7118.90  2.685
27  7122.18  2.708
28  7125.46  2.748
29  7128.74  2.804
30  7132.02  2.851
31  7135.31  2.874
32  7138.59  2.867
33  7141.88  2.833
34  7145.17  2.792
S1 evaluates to 0.96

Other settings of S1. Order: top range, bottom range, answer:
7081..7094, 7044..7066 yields 0.95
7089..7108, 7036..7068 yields 0.94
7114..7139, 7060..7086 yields 1.00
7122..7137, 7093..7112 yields 1.05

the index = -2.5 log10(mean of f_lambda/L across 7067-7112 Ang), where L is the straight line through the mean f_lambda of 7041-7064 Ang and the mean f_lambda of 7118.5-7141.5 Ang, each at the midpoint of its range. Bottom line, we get 0.05 mag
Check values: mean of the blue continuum 2.97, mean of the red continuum 2.8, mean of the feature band 2.76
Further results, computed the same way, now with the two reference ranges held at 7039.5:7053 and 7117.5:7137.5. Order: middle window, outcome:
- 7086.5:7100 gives 0.04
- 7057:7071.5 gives 0.04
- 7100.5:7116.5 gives 0.06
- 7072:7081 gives 0.05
